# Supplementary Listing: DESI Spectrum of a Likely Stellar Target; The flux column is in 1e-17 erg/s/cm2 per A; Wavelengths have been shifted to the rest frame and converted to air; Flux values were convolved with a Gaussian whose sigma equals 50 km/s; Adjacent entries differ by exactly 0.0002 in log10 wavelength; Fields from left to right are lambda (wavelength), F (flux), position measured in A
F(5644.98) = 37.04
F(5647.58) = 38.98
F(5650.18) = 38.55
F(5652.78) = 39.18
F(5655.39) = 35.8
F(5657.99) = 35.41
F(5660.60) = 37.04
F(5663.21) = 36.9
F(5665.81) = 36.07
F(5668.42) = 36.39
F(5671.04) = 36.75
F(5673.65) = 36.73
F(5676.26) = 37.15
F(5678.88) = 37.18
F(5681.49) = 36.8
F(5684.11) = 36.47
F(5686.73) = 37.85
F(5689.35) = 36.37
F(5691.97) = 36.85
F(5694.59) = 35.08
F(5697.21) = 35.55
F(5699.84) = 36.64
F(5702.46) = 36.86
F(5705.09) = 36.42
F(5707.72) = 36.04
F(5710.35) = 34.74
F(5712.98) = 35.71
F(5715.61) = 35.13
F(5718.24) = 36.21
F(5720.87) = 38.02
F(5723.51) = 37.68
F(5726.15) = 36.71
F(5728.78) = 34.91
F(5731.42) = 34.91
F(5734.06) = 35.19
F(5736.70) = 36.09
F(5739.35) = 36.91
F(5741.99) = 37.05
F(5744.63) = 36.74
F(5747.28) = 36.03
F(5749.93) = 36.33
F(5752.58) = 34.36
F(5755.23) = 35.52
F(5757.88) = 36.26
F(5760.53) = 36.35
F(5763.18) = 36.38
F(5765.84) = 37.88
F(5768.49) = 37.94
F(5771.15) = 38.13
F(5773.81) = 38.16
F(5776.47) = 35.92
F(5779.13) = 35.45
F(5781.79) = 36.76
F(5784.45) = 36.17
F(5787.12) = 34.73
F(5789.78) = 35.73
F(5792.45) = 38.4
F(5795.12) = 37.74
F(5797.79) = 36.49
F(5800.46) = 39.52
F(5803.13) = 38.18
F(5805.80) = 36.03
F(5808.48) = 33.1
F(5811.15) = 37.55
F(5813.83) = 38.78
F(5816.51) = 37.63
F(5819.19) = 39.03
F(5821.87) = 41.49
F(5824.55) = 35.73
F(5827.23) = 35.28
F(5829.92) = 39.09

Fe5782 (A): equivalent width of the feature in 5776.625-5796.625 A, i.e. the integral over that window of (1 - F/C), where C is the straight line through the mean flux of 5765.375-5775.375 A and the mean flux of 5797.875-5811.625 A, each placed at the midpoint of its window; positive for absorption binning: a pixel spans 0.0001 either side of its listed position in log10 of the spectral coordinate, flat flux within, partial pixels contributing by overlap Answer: 0.55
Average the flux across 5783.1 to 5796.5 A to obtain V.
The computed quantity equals 36.5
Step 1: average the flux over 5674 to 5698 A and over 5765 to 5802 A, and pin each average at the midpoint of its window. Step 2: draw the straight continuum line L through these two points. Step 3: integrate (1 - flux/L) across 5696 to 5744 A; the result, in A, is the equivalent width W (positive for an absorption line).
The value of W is 0.8 A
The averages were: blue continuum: 36.6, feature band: 36.2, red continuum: 37.1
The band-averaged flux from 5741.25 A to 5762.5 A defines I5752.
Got 36.1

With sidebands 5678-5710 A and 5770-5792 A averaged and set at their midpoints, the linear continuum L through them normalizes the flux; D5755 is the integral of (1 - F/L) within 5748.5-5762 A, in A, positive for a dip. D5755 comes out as 0.3 A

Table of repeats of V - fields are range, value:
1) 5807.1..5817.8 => 36.7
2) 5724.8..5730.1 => 35.8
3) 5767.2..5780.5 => 37.1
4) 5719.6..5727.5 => 37.4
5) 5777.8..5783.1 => 36.1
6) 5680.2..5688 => 37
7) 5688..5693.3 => 36.6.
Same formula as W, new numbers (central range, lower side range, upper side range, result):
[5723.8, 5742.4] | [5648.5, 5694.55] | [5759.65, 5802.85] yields 0.5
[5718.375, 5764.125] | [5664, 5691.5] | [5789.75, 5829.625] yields 1.1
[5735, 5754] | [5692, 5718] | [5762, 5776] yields 0.4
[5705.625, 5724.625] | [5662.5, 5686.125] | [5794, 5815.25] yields 0.3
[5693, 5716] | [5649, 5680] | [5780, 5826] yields 0.7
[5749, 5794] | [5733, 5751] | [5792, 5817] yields 0.3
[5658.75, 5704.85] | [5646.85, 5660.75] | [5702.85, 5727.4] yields 0.4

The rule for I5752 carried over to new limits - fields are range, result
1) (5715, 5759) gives 36.1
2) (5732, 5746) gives 36.3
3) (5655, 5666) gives 36.3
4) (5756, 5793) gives 36.7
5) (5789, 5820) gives 37.3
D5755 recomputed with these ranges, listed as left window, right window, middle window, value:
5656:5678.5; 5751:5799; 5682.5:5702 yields 0.1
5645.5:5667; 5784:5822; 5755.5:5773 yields 0.1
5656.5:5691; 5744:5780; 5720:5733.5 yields 0.1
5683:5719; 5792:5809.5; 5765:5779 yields -0.2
